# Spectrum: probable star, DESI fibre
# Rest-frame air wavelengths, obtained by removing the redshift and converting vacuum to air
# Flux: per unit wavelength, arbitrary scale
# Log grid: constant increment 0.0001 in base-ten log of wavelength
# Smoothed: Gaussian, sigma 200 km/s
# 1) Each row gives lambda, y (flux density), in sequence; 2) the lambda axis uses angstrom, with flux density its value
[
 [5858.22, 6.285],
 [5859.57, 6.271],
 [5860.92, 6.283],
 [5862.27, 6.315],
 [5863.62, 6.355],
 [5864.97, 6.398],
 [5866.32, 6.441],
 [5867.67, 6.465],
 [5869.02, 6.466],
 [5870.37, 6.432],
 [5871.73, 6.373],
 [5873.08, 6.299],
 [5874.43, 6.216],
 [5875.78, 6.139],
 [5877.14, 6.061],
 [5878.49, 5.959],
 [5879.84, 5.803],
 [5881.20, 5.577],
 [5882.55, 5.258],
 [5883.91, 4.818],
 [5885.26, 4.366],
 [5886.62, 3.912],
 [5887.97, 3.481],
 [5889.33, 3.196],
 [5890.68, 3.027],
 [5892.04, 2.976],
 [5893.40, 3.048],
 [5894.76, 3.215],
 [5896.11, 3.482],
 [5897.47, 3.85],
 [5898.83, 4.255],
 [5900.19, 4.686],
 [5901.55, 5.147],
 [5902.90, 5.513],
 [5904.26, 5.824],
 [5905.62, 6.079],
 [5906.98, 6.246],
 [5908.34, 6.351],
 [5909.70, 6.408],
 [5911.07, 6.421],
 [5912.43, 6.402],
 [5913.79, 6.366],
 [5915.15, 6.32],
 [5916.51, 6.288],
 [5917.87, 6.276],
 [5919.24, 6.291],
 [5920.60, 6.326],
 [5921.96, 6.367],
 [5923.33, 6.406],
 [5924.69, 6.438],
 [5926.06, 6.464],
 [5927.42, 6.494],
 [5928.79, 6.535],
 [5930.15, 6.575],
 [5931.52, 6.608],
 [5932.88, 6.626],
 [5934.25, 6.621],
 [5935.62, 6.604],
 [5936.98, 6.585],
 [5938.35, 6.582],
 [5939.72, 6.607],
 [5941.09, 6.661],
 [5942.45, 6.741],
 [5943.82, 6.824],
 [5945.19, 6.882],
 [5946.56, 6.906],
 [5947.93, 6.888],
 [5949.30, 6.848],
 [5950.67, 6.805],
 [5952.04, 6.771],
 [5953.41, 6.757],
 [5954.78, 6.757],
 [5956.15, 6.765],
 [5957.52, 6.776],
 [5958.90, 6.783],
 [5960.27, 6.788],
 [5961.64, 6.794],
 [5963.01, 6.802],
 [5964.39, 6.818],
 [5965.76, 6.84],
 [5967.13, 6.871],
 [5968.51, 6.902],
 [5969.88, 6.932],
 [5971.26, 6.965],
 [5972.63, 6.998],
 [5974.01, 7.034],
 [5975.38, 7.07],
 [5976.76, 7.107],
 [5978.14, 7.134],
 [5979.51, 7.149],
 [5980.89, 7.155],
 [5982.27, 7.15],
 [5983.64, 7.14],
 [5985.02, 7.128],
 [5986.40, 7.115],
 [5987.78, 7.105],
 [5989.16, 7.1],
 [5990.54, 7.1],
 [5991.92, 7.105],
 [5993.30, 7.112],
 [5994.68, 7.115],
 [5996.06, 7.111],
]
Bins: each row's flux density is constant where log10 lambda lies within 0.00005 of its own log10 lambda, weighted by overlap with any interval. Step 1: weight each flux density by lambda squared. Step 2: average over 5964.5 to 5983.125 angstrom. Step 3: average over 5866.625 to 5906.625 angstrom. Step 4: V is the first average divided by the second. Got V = 1.45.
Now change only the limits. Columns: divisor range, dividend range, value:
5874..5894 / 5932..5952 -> 1.48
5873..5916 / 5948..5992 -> 1.41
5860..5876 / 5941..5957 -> 1.10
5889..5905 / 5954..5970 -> 1.72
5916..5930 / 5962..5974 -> 1.09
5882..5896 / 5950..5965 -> 1.87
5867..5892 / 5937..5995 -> 1.35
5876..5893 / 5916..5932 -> 1.43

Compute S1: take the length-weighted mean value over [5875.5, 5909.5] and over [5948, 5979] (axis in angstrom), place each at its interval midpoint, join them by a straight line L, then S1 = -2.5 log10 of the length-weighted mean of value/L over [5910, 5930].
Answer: -0.15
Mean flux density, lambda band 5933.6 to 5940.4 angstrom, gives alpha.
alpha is 6.6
